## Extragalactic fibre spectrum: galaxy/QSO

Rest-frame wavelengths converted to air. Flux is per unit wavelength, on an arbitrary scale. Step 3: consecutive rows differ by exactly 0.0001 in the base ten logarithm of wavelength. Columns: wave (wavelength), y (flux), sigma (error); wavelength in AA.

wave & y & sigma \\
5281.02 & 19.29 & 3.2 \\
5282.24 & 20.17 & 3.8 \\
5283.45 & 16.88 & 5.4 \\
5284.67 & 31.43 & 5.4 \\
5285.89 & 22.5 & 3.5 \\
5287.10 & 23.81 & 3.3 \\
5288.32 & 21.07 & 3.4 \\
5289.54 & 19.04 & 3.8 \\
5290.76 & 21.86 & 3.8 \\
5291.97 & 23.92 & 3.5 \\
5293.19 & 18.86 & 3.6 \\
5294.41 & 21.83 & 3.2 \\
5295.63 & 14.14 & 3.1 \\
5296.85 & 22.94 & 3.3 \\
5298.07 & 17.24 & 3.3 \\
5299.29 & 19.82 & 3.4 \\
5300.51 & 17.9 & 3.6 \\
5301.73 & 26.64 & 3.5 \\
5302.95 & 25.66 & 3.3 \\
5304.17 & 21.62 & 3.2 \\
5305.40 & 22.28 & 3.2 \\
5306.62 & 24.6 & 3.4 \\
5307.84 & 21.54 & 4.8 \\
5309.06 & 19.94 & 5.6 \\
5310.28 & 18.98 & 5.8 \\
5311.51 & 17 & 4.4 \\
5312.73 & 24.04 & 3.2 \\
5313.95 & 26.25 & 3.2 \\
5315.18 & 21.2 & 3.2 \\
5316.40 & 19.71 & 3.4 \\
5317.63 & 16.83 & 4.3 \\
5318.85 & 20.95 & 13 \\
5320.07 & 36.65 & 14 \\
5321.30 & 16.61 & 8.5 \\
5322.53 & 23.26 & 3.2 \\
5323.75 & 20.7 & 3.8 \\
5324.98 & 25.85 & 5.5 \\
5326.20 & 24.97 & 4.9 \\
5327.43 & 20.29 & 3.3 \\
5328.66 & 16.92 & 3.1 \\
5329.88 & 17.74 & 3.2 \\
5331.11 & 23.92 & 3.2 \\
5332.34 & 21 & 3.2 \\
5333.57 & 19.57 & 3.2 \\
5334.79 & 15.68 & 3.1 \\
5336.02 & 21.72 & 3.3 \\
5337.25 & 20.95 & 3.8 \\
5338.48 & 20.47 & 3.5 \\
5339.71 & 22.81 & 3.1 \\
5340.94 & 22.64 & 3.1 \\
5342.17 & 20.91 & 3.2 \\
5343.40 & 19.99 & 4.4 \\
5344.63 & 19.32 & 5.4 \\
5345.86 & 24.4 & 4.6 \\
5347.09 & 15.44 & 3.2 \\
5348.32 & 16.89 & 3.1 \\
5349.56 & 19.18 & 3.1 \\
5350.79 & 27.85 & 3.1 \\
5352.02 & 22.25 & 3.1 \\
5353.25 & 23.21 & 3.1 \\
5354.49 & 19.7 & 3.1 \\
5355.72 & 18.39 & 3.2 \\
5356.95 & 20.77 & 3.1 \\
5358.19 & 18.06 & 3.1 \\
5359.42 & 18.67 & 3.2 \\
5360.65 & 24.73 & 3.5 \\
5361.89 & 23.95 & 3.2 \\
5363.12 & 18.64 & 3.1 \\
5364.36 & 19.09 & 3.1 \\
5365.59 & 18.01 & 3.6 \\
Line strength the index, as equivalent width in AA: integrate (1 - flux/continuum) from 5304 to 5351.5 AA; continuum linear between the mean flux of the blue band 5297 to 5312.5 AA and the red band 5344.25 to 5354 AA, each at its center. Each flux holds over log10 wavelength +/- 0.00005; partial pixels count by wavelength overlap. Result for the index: -0.3 AA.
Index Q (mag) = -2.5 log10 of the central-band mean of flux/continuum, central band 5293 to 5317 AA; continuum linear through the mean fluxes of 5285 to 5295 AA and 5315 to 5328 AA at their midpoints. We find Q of 0.05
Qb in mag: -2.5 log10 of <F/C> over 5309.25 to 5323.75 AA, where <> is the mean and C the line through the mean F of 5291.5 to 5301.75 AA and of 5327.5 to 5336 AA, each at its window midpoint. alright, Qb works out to -0.116 mag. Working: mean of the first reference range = 20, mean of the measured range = 21.8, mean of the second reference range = 19.4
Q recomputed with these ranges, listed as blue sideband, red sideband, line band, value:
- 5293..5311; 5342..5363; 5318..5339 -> -0.04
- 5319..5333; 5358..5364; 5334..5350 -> 0.09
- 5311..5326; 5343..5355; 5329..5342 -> 0.05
